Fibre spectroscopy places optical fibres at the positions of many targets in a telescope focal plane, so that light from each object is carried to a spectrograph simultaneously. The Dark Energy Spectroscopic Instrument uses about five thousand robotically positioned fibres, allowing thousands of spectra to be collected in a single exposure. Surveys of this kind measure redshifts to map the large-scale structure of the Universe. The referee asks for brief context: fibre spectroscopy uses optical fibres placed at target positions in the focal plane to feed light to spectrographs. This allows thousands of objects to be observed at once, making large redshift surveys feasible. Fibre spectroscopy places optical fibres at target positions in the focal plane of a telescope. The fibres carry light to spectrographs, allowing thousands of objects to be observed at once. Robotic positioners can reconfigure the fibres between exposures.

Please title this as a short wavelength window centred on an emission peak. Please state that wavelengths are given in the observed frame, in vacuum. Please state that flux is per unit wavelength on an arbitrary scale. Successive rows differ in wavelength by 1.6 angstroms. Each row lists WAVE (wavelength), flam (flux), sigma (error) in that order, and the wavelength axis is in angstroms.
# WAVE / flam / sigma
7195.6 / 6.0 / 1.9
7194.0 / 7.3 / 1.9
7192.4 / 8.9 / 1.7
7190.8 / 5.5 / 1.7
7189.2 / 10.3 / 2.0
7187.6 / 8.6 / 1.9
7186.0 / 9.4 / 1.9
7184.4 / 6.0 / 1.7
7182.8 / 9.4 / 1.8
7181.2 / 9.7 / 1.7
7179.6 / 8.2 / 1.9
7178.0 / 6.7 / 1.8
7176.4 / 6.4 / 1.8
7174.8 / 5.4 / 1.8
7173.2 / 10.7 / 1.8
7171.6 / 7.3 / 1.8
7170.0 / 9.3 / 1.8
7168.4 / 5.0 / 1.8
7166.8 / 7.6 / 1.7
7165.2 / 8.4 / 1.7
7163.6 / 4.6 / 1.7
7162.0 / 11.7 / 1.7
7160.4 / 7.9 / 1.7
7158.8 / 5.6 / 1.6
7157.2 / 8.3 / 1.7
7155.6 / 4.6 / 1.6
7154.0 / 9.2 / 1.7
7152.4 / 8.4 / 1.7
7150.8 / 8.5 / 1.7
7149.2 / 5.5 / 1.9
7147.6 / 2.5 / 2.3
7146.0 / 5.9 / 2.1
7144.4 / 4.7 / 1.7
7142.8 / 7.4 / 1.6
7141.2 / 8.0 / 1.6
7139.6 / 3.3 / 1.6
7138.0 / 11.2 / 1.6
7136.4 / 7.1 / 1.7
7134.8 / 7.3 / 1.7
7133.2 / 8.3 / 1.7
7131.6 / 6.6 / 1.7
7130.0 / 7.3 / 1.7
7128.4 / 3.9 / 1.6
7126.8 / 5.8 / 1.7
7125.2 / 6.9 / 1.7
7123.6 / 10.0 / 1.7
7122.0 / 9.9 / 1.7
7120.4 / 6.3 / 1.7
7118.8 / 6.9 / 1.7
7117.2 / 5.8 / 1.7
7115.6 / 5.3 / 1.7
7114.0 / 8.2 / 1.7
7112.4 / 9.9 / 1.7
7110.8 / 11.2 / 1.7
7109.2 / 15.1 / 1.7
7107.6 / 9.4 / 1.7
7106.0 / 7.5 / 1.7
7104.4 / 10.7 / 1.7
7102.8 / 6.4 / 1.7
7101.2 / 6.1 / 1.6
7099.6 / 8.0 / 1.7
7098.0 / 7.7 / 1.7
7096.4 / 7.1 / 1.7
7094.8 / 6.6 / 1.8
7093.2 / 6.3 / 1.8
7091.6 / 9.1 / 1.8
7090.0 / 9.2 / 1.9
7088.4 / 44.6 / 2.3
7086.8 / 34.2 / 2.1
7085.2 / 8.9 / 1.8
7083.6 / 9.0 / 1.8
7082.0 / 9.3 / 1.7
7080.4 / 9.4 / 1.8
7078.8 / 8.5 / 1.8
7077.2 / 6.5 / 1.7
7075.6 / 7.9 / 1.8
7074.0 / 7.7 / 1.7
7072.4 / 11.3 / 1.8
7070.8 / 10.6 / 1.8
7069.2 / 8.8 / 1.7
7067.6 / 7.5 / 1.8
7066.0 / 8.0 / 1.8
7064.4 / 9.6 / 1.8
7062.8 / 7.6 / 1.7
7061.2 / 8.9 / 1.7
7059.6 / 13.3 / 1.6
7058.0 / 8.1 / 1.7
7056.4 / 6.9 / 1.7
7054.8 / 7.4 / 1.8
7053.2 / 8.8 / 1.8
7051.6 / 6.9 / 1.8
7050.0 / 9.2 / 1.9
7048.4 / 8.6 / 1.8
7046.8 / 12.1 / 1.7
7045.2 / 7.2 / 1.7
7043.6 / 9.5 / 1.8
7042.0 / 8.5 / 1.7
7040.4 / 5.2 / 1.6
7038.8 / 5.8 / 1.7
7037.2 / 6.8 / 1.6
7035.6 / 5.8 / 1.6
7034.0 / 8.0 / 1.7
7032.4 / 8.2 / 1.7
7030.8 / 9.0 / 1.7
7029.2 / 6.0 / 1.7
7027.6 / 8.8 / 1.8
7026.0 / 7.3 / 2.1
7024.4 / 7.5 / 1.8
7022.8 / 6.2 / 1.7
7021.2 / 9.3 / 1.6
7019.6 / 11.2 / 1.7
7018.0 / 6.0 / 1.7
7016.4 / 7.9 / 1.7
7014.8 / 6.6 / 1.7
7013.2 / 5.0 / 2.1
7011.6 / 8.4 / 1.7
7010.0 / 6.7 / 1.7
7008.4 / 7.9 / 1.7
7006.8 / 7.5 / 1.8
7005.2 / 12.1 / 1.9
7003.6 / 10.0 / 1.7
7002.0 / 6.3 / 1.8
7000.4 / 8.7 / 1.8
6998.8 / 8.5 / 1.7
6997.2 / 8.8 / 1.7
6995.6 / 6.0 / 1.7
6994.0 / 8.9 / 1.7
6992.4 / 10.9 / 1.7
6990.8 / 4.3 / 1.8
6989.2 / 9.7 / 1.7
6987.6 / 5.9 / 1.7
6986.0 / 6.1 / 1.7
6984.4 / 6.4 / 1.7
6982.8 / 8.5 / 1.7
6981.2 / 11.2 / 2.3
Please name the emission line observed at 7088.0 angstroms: H-alpha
